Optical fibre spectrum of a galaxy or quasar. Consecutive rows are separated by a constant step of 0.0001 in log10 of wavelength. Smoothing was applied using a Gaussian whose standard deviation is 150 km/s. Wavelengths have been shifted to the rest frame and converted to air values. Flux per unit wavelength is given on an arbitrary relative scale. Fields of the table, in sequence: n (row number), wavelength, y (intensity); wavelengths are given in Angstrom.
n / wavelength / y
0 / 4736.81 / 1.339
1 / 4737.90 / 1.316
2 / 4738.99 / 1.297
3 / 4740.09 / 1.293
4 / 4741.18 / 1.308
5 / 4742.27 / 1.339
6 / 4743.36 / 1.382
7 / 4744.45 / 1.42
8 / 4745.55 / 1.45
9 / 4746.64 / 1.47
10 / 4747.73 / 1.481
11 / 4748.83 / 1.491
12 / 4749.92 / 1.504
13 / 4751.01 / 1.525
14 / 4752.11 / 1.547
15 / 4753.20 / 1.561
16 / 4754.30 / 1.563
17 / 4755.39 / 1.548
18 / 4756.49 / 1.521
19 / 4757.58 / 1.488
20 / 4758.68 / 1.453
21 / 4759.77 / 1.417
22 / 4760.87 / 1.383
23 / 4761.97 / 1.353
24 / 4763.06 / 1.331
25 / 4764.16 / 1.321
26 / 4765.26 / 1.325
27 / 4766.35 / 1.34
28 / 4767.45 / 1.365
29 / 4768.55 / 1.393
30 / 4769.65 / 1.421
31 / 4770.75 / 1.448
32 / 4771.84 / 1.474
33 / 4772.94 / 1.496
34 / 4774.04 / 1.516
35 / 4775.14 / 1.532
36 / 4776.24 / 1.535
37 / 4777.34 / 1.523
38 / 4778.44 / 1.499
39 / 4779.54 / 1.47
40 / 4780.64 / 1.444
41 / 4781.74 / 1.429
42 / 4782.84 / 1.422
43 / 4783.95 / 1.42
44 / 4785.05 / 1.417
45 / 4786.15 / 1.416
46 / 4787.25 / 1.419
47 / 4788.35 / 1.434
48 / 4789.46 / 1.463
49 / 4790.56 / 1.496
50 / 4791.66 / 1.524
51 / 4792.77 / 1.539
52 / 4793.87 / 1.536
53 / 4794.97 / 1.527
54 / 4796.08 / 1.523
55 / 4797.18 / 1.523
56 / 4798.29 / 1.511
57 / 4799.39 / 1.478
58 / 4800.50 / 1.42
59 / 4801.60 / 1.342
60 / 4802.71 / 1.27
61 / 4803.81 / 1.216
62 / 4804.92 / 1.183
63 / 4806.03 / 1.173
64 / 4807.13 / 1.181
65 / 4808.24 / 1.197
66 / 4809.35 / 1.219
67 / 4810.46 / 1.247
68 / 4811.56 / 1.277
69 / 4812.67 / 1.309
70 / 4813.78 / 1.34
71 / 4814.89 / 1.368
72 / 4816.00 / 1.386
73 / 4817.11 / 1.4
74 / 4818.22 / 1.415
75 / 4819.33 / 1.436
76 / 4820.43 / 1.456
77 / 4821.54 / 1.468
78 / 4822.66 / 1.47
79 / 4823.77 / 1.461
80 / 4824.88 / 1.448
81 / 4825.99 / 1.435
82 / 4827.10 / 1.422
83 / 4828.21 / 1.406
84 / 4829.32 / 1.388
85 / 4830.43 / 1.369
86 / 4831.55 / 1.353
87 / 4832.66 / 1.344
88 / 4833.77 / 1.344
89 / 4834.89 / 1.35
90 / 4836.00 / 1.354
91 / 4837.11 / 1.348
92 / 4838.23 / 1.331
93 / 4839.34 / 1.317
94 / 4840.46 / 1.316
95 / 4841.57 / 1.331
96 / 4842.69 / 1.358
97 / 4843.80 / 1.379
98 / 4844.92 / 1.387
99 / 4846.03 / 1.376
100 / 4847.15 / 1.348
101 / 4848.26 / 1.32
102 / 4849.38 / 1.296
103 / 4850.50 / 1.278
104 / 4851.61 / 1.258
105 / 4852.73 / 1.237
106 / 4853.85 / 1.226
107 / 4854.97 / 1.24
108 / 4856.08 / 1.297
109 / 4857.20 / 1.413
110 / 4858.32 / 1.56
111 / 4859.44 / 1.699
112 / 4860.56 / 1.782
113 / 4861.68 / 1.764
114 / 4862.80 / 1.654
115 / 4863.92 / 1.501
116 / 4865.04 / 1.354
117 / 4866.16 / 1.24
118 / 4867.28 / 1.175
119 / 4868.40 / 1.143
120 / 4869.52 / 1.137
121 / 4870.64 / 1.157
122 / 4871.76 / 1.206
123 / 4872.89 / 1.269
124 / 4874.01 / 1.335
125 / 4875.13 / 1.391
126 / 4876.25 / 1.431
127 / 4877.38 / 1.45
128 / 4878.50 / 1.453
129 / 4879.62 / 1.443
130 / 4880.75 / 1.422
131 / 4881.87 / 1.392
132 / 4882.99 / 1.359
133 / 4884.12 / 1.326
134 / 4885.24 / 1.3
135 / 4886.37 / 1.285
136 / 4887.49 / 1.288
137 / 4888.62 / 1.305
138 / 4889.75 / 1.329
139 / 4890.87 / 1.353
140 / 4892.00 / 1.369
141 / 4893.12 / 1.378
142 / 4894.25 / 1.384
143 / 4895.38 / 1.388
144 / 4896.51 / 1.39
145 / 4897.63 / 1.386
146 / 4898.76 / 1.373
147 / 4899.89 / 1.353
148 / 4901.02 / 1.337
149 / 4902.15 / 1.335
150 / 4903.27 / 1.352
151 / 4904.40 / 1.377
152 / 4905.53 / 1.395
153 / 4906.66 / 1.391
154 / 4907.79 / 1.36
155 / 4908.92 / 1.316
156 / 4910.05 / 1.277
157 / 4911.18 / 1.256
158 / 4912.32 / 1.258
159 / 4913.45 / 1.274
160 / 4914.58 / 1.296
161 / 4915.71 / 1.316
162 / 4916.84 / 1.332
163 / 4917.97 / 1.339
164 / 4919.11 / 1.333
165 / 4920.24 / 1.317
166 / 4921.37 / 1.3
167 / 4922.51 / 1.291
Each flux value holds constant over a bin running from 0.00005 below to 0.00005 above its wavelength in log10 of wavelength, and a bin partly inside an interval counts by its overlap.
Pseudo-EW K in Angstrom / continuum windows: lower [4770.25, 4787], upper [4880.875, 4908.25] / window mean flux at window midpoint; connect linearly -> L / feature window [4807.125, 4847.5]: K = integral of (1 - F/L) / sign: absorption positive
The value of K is 1.7 Angstrom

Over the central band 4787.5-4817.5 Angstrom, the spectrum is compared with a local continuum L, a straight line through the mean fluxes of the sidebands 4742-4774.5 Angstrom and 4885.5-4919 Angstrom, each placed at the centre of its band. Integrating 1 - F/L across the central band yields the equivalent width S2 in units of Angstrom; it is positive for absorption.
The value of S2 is 0.82 Angstrom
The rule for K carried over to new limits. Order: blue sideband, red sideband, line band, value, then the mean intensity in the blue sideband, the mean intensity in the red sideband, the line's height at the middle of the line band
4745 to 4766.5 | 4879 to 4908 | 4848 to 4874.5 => 0.5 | 1.46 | 1.36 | 1.38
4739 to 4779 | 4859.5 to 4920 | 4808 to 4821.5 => 0.6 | 1.44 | 1.36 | 1.41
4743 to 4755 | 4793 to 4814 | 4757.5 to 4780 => 0.1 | 1.49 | 1.34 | 1.44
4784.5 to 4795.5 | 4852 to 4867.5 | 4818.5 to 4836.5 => 0.6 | 1.48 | 1.44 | 1.46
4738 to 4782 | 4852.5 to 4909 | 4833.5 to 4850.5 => 0.6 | 1.44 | 1.37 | 1.39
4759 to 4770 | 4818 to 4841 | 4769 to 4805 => -2.1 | 1.37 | 1.39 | 1.37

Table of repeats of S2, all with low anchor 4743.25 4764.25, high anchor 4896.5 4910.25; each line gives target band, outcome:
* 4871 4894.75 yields 0.3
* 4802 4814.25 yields 1.6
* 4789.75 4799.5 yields -0.6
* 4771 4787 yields -0.2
